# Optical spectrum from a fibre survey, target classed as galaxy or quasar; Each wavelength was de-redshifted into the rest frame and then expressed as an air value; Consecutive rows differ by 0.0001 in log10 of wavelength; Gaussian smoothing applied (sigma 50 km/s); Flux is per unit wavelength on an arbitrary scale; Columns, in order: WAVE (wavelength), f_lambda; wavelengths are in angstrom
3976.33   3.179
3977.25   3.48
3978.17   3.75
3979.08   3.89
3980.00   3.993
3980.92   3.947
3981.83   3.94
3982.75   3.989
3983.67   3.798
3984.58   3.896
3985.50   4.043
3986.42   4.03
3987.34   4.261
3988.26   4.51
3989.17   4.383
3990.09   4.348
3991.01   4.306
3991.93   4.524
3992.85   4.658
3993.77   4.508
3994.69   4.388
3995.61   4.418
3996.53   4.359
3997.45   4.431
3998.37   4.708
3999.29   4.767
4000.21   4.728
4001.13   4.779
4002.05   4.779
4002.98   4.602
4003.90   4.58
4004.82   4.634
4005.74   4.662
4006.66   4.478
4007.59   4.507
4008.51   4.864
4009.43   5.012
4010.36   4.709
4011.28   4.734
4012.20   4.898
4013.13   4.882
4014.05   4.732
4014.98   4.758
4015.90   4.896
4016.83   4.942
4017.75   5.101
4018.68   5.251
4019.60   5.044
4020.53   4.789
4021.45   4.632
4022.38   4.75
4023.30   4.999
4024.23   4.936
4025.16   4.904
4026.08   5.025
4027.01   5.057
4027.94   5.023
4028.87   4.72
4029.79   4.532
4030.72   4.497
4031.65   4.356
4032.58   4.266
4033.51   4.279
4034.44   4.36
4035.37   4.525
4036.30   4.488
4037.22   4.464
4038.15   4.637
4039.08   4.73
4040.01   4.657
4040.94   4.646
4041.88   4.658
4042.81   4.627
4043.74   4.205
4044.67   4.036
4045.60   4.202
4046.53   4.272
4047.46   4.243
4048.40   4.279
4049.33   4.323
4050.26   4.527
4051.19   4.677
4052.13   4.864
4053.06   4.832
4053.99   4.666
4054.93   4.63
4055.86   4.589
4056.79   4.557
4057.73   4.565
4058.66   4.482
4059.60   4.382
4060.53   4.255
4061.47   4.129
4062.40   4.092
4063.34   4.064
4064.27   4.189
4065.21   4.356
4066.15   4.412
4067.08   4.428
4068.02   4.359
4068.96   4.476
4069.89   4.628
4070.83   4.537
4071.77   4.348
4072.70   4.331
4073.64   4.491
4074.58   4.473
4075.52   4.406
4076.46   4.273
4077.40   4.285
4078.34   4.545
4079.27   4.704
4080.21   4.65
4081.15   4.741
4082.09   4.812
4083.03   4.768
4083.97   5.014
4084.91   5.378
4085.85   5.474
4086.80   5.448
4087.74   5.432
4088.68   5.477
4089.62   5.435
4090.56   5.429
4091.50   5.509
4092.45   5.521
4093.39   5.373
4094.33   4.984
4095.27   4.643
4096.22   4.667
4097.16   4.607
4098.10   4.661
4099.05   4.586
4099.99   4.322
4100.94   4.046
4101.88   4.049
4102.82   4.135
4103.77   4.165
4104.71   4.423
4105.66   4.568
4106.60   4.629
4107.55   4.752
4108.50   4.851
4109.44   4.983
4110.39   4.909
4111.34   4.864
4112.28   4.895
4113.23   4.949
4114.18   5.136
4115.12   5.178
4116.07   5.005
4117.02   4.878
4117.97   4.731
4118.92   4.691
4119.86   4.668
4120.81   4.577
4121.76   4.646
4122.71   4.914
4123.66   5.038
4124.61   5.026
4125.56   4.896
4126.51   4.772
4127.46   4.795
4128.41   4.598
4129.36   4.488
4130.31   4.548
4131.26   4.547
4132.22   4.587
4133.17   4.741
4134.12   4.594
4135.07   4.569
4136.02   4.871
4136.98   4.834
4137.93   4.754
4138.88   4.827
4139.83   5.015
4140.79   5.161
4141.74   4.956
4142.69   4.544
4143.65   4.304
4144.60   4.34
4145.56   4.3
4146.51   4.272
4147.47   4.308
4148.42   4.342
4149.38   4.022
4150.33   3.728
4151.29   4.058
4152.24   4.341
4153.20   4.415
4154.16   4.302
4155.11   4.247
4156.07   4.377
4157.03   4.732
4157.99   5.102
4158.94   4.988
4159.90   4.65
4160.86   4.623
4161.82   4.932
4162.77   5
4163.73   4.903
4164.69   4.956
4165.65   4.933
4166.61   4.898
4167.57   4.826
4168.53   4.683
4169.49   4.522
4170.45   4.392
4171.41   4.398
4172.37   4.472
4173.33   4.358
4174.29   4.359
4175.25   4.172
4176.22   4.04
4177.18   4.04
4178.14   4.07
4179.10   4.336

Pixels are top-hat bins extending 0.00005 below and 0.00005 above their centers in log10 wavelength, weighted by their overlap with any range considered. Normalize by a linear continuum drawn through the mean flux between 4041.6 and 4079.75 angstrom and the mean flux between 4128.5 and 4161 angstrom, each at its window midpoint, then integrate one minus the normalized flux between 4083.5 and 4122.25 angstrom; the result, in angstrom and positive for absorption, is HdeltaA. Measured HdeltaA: -3.34 angstrom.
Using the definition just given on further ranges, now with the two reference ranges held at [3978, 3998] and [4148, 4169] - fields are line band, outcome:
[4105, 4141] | -2.26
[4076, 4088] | -1.24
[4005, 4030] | -3.34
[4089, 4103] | -1.15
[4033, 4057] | -0.89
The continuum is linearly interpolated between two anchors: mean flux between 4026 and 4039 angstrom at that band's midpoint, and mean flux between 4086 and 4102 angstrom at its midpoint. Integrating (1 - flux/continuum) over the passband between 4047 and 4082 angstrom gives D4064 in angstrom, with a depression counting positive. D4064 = 2.41 angstrom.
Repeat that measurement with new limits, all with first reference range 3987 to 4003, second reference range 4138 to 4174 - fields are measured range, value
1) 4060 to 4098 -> -1.5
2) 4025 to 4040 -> -0.2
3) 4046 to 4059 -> 0.0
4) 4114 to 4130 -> -0.9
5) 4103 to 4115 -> -0.5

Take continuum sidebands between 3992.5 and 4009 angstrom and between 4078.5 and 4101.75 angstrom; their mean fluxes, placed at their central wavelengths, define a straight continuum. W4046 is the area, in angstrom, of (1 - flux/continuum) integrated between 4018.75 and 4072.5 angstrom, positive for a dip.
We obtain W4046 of 2.8 angstrom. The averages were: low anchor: 4.6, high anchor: 4.97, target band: 4.53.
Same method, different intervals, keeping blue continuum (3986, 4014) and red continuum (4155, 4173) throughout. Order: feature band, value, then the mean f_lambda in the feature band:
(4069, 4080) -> 0.4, 4.47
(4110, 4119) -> -0.5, 4.93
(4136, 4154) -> 0.9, 4.48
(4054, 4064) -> 0.5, 4.38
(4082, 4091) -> -1.2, 5.28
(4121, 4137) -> -0.1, 4.73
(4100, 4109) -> 0.5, 4.4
